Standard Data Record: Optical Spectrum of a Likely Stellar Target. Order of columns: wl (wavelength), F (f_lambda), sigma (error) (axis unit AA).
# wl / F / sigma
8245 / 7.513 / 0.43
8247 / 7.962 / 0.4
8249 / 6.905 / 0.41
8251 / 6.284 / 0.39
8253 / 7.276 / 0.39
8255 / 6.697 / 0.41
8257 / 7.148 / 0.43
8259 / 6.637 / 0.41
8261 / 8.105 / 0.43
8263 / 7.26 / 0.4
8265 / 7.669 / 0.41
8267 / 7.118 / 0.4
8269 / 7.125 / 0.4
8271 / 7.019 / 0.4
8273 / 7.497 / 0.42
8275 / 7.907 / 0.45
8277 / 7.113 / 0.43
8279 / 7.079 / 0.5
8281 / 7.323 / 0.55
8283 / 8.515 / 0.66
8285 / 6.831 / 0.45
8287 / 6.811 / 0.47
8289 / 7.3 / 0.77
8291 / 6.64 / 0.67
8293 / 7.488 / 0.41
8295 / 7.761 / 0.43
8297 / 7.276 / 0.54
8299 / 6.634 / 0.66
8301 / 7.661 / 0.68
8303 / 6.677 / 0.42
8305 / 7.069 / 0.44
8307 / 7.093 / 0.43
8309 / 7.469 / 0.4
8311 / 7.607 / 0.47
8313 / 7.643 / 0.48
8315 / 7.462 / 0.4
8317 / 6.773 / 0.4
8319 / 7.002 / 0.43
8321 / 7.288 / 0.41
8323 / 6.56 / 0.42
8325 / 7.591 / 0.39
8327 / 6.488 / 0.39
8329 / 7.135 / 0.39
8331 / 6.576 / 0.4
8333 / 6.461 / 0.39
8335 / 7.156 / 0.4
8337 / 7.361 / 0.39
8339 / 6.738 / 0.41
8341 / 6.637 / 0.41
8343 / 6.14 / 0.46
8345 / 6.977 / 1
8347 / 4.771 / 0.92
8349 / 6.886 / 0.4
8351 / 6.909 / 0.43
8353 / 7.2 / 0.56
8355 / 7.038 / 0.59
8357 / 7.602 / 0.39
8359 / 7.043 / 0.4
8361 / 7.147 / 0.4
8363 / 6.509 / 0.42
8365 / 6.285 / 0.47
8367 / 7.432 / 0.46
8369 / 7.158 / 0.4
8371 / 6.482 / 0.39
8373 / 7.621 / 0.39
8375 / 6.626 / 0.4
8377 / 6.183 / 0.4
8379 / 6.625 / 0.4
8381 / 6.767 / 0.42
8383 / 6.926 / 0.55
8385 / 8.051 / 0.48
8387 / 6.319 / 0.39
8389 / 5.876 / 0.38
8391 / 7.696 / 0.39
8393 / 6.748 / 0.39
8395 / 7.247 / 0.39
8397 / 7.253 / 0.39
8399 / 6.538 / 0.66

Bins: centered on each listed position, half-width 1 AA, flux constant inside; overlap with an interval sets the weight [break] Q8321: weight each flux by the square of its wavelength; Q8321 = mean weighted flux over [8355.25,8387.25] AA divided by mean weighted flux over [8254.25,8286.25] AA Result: 0.97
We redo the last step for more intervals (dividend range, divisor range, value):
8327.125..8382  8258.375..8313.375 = 0.95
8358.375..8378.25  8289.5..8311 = 0.97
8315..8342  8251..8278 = 0.97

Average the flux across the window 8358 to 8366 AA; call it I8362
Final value 6.75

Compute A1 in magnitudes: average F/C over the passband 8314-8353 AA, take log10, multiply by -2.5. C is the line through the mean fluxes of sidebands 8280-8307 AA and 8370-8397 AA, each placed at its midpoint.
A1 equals 0.043 mag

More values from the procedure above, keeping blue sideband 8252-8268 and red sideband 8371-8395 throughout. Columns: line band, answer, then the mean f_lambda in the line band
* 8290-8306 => -0.004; 7.15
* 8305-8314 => -0.049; 7.41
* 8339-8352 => 0.091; 6.41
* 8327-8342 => 0.026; 6.84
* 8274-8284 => -0.060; 7.59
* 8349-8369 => -0.013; 7.02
